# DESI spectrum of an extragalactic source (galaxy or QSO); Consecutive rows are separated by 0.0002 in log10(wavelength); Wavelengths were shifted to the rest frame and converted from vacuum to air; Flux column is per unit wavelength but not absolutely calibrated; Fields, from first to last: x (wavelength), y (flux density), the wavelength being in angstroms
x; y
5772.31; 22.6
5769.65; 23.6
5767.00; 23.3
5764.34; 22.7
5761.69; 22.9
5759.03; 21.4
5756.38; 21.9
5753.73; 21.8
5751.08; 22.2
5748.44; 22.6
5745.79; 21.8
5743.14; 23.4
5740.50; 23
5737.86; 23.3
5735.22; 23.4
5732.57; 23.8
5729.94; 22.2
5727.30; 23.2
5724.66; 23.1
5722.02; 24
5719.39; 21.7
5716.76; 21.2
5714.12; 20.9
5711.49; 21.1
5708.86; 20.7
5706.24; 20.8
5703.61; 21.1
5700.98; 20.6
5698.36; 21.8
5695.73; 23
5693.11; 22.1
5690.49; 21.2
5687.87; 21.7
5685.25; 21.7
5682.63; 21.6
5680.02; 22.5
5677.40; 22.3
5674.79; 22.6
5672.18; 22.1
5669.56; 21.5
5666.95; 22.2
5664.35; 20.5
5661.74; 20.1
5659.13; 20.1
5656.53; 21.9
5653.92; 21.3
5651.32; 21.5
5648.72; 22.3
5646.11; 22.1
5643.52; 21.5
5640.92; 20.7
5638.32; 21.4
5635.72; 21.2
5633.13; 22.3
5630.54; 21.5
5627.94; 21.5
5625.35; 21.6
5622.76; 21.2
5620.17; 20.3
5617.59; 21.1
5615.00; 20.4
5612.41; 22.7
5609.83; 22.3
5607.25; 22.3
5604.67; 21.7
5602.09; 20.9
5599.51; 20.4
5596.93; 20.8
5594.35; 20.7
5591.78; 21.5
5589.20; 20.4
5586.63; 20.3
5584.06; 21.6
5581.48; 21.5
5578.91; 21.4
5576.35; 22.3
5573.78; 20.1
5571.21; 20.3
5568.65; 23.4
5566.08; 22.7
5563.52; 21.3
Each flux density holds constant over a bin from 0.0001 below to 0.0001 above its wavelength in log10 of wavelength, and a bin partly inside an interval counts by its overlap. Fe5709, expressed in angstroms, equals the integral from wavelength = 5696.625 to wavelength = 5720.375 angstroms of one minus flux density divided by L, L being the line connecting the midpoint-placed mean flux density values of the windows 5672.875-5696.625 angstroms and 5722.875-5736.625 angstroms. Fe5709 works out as 1.59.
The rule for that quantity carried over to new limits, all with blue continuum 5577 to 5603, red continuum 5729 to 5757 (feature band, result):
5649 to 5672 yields 0.6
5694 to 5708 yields 0.5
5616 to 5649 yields 0.1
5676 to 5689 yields 0.0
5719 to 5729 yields -0.3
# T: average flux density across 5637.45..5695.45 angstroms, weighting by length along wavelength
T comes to 21.6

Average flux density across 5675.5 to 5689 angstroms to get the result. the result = 22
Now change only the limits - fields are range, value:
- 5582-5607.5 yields 21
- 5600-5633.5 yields 21.5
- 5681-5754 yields 22.1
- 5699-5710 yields 20.9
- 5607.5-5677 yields 21.5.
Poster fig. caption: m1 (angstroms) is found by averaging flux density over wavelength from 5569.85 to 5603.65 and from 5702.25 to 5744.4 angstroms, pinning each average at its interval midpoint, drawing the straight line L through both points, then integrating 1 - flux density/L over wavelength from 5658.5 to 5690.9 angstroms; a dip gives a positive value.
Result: 0.35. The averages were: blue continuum 20.9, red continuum 22.3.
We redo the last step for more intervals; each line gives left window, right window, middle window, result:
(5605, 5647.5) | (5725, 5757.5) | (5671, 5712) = 0.95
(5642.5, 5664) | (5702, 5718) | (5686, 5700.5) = -0.56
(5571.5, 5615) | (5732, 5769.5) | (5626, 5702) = 0.97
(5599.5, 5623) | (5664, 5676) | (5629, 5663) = 0.47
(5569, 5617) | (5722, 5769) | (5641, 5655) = 0.08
